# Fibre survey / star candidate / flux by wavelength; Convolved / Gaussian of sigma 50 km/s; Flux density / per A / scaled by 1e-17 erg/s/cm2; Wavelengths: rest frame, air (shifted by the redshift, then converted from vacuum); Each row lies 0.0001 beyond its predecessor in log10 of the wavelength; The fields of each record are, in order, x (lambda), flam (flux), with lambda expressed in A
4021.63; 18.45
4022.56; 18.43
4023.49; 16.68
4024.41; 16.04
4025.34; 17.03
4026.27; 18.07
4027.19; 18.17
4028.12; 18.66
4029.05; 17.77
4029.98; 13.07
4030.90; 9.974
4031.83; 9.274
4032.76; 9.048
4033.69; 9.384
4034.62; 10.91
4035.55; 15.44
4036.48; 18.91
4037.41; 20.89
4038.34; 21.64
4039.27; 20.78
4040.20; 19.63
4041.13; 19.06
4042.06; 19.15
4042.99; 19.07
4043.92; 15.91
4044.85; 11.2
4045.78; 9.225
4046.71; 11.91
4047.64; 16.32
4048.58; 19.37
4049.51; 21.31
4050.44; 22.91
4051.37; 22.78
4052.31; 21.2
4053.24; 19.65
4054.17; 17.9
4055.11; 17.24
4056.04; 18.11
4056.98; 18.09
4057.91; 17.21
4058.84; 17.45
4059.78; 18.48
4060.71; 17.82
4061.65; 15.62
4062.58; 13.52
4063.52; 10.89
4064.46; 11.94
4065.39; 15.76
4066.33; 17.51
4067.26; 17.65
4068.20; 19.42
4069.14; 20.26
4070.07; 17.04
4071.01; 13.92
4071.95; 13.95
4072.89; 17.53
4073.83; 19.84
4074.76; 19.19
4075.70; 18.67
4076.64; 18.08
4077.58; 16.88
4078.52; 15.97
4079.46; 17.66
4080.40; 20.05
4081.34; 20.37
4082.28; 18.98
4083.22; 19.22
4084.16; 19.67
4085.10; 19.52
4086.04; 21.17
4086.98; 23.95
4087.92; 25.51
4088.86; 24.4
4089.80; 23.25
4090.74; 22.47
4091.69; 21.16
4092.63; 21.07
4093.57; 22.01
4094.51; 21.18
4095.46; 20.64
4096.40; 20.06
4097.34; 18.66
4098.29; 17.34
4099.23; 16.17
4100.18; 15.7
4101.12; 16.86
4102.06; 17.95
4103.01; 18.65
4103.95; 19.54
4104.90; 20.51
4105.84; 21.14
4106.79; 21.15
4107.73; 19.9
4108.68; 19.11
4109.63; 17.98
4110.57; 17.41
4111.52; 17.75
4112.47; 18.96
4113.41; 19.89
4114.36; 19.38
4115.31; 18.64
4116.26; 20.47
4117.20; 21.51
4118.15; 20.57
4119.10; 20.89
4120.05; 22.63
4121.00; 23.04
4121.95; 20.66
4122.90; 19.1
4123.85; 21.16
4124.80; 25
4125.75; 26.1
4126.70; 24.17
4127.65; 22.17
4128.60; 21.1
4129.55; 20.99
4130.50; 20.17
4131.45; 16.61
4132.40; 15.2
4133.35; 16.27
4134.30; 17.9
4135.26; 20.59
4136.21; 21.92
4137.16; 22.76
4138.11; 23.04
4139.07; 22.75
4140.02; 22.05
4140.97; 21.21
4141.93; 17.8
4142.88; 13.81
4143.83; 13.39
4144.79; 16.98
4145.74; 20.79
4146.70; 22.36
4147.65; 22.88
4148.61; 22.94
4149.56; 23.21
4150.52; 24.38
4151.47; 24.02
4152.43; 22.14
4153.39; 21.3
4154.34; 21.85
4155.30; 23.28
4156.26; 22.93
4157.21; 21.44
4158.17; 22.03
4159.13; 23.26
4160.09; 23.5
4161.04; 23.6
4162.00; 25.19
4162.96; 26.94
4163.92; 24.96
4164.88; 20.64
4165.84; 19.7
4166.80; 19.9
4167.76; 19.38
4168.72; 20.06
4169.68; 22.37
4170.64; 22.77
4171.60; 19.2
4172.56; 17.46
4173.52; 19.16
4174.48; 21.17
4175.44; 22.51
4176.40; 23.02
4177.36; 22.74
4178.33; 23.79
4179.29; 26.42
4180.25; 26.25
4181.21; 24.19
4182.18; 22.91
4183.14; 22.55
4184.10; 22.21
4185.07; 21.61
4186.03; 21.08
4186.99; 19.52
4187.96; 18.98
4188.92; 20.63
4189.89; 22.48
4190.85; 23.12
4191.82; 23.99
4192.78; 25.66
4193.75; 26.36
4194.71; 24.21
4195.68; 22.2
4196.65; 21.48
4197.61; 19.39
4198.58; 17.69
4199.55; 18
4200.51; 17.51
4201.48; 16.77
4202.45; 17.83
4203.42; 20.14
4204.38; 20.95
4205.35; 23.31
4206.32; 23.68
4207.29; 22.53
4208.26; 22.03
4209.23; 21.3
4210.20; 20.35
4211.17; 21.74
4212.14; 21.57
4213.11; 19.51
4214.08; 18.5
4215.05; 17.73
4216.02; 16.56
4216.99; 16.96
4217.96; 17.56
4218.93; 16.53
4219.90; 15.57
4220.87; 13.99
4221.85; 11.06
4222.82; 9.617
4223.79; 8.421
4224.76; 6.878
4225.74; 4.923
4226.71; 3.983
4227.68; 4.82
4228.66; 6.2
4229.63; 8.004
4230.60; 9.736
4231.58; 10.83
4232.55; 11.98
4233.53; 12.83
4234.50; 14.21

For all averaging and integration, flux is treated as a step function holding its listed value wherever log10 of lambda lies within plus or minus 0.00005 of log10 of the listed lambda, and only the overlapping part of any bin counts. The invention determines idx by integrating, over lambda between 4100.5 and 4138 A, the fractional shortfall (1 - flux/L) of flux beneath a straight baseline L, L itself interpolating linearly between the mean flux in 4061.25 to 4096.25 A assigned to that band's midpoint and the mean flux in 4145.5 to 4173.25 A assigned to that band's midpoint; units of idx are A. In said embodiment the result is 0.7 A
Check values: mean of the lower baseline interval 18.8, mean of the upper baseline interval 22.2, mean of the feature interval 20.2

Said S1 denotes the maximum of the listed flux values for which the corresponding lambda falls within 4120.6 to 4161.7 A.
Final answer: 26.1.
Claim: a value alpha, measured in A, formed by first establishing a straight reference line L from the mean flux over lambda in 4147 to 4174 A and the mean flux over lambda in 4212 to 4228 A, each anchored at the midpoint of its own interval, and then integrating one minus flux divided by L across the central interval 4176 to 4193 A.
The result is -4.0 A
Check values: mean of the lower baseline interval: 22.2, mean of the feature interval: 22.8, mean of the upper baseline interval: 13.1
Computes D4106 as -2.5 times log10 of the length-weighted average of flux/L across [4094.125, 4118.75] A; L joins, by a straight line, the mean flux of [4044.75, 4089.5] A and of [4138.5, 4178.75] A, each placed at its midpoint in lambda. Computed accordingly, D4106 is 0.02 mag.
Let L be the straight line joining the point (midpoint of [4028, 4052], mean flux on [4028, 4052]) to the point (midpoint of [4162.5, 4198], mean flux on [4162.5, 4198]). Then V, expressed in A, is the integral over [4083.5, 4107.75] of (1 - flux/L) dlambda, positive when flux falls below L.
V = -2.3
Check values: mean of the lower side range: 16.3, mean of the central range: 20.4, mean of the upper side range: 22.2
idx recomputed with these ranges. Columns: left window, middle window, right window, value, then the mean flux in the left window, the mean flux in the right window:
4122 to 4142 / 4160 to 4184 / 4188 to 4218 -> -1.8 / 20.9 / 20.7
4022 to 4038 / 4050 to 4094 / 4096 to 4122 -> -3.4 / 15.2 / 19.4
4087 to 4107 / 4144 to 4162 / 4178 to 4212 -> -1.0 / 20.3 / 21.8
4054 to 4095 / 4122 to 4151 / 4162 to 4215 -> -0.6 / 18.6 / 21.6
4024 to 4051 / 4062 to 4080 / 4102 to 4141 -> 1.3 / 16.2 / 20.4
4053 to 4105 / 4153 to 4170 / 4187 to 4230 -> -4.2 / 18.5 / 17.5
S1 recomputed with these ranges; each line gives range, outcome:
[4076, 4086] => 20.37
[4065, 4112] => 25.51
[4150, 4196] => 26.94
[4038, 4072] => 22.91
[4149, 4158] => 24.38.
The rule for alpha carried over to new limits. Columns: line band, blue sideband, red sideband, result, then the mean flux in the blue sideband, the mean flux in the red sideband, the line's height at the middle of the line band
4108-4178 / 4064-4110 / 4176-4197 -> 0.9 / 19.1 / 23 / 21.3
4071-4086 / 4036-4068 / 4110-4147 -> 0.1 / 17.5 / 20.2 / 18.5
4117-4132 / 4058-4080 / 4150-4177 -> -1.3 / 16.8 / 22.1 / 19.9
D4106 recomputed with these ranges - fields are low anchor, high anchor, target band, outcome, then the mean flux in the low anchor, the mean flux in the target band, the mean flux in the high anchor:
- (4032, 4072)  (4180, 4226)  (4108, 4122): -0.115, 16.8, 19.9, 19.4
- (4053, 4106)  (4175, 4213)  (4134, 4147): 0.028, 18.6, 19.8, 21.8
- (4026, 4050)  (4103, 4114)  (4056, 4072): 0.052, 15.9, 16.4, 19.4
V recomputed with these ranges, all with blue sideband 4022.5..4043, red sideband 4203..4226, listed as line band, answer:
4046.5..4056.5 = -1.7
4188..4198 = -3.3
